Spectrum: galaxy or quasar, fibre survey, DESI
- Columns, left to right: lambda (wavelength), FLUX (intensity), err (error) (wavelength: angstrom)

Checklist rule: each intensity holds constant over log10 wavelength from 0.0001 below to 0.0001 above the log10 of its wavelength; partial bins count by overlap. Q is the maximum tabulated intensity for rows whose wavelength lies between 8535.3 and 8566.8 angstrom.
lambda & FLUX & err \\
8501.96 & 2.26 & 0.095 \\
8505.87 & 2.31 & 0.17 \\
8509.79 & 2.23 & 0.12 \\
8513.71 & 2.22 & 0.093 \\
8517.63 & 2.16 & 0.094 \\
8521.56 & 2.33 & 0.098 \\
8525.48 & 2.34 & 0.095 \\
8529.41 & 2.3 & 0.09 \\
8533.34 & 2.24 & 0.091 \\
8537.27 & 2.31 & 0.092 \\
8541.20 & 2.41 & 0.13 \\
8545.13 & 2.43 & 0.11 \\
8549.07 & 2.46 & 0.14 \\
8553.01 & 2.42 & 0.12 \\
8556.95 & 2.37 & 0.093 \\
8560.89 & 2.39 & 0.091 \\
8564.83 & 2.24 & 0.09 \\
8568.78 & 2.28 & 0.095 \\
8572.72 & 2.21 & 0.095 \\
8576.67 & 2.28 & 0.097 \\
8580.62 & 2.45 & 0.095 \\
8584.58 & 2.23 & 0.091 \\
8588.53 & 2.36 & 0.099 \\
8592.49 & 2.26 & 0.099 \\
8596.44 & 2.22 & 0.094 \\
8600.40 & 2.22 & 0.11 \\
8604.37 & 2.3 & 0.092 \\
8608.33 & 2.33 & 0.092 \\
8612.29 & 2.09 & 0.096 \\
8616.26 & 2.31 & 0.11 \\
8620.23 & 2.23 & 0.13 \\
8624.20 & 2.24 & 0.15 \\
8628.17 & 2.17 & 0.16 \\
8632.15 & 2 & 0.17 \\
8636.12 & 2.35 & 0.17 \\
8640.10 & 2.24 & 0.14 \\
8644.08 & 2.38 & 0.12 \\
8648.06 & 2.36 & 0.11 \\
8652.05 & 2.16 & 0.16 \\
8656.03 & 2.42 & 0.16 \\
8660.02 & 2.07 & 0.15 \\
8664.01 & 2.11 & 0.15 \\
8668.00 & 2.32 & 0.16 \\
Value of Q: 2.46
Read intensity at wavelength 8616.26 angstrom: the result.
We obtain 2.31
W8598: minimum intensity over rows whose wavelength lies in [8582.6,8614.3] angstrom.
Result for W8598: 2.09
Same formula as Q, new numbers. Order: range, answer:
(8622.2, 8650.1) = 2.38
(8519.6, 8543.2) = 2.41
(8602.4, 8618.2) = 2.33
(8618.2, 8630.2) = 2.24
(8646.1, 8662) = 2.42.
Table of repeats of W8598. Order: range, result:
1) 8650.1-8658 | 2.16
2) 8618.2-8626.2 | 2.23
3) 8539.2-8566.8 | 2.24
